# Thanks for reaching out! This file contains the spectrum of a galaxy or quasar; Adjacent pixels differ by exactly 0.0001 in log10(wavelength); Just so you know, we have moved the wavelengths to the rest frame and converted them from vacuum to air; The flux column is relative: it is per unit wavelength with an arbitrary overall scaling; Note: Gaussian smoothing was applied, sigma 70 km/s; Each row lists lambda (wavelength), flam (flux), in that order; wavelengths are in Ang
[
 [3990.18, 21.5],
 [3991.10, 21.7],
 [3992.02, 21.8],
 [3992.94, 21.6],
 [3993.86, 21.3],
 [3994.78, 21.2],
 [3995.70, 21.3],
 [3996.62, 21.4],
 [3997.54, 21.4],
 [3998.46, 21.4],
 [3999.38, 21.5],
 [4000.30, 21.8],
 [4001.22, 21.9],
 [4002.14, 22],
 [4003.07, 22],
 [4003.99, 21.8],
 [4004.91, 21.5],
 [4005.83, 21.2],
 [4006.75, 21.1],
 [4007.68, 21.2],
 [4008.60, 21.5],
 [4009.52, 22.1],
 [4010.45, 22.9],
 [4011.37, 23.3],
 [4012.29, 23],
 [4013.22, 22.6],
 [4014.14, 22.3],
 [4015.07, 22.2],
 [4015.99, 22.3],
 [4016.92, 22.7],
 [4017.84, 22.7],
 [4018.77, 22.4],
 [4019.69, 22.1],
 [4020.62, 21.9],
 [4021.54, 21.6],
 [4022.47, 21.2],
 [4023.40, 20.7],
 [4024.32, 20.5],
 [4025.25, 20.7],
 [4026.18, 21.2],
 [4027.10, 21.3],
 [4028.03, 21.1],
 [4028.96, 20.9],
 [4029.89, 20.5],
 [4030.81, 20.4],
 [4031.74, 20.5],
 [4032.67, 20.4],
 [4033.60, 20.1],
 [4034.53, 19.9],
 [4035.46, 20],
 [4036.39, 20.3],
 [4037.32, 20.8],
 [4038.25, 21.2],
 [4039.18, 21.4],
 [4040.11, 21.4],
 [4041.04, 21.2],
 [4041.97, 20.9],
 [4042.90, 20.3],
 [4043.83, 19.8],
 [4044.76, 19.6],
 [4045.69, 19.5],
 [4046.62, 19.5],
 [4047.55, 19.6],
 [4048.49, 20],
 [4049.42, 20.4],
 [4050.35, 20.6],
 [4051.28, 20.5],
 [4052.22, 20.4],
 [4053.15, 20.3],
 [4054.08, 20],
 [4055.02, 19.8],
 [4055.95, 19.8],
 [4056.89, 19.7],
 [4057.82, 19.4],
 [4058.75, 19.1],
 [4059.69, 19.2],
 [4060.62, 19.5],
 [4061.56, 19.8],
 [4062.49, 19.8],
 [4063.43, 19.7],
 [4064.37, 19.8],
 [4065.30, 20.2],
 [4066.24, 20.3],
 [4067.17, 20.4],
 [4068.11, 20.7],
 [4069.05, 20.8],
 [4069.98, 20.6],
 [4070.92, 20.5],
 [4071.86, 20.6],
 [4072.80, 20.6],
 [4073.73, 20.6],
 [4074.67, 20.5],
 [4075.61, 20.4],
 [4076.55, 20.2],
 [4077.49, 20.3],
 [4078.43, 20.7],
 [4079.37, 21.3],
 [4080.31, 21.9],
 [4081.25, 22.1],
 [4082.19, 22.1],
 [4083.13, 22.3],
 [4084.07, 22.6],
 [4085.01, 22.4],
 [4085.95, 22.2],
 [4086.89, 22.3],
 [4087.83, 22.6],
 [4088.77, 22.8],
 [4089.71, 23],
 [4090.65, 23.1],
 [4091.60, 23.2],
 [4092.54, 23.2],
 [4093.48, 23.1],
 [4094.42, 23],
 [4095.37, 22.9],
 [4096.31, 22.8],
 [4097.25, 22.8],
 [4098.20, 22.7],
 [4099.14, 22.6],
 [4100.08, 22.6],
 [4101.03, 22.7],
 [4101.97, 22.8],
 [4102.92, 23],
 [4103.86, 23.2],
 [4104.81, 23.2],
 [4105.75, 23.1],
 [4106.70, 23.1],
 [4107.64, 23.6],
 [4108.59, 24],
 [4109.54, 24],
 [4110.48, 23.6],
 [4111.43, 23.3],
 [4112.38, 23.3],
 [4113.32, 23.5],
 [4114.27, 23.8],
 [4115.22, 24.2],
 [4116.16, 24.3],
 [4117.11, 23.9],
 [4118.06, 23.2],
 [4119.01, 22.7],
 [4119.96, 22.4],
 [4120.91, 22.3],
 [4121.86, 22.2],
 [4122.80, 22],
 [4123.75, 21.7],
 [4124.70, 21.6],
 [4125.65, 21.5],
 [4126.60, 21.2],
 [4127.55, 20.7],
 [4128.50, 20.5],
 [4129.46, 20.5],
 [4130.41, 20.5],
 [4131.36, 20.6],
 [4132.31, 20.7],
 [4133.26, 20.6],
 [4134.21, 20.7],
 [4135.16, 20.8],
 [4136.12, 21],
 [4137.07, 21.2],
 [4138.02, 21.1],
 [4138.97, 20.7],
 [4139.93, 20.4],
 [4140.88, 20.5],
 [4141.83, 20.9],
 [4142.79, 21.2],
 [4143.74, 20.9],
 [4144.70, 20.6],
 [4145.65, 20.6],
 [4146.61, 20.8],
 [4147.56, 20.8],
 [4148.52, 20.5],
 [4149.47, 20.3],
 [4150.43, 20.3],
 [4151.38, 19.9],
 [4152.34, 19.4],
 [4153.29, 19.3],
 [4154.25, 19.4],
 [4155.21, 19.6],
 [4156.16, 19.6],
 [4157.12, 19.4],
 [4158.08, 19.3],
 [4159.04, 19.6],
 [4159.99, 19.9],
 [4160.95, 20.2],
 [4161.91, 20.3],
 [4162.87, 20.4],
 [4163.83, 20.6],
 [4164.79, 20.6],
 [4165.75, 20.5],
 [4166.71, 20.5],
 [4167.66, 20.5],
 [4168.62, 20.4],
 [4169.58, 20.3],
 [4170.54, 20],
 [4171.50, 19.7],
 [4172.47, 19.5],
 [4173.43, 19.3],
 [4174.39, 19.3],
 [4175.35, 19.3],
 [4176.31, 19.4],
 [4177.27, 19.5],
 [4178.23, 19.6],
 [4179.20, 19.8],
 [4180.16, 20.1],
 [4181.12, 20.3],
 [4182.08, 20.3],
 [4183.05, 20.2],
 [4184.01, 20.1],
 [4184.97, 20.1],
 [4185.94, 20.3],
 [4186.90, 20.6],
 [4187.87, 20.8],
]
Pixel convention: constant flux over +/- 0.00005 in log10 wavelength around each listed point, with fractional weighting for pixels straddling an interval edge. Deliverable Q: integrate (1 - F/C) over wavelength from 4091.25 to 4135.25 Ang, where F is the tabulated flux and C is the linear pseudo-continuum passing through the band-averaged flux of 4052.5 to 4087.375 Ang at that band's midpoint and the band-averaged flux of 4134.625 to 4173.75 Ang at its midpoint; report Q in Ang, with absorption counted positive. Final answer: -4.5 Ang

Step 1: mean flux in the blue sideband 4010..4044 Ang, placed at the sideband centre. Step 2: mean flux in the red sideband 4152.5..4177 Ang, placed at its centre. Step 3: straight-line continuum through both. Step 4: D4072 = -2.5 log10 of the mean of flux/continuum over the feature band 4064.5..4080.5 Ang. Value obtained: 0.01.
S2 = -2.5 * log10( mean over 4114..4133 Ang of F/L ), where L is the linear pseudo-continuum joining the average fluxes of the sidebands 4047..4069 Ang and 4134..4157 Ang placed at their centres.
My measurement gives -0.09 mag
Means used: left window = 20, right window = 20.4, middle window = 22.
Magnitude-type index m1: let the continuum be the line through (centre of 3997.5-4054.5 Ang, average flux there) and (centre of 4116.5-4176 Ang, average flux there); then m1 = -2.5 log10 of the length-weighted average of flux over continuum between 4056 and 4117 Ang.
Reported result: -0.052 mag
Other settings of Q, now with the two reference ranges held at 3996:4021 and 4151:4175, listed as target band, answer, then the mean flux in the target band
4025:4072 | 2.6 Ang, 20.3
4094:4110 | -1.8 Ang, 23.1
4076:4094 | -1.0 Ang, 22.2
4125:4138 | -0.3 Ang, 20.8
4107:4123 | -2.2 Ang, 23.3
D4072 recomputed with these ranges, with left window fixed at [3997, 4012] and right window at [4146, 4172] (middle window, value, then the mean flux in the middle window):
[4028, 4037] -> 0.06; 20.4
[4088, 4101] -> -0.10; 22.9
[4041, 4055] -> 0.06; 20.1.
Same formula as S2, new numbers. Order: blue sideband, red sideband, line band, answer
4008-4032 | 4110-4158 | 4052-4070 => 0.08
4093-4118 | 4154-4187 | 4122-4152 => 0.04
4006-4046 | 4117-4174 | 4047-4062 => 0.07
